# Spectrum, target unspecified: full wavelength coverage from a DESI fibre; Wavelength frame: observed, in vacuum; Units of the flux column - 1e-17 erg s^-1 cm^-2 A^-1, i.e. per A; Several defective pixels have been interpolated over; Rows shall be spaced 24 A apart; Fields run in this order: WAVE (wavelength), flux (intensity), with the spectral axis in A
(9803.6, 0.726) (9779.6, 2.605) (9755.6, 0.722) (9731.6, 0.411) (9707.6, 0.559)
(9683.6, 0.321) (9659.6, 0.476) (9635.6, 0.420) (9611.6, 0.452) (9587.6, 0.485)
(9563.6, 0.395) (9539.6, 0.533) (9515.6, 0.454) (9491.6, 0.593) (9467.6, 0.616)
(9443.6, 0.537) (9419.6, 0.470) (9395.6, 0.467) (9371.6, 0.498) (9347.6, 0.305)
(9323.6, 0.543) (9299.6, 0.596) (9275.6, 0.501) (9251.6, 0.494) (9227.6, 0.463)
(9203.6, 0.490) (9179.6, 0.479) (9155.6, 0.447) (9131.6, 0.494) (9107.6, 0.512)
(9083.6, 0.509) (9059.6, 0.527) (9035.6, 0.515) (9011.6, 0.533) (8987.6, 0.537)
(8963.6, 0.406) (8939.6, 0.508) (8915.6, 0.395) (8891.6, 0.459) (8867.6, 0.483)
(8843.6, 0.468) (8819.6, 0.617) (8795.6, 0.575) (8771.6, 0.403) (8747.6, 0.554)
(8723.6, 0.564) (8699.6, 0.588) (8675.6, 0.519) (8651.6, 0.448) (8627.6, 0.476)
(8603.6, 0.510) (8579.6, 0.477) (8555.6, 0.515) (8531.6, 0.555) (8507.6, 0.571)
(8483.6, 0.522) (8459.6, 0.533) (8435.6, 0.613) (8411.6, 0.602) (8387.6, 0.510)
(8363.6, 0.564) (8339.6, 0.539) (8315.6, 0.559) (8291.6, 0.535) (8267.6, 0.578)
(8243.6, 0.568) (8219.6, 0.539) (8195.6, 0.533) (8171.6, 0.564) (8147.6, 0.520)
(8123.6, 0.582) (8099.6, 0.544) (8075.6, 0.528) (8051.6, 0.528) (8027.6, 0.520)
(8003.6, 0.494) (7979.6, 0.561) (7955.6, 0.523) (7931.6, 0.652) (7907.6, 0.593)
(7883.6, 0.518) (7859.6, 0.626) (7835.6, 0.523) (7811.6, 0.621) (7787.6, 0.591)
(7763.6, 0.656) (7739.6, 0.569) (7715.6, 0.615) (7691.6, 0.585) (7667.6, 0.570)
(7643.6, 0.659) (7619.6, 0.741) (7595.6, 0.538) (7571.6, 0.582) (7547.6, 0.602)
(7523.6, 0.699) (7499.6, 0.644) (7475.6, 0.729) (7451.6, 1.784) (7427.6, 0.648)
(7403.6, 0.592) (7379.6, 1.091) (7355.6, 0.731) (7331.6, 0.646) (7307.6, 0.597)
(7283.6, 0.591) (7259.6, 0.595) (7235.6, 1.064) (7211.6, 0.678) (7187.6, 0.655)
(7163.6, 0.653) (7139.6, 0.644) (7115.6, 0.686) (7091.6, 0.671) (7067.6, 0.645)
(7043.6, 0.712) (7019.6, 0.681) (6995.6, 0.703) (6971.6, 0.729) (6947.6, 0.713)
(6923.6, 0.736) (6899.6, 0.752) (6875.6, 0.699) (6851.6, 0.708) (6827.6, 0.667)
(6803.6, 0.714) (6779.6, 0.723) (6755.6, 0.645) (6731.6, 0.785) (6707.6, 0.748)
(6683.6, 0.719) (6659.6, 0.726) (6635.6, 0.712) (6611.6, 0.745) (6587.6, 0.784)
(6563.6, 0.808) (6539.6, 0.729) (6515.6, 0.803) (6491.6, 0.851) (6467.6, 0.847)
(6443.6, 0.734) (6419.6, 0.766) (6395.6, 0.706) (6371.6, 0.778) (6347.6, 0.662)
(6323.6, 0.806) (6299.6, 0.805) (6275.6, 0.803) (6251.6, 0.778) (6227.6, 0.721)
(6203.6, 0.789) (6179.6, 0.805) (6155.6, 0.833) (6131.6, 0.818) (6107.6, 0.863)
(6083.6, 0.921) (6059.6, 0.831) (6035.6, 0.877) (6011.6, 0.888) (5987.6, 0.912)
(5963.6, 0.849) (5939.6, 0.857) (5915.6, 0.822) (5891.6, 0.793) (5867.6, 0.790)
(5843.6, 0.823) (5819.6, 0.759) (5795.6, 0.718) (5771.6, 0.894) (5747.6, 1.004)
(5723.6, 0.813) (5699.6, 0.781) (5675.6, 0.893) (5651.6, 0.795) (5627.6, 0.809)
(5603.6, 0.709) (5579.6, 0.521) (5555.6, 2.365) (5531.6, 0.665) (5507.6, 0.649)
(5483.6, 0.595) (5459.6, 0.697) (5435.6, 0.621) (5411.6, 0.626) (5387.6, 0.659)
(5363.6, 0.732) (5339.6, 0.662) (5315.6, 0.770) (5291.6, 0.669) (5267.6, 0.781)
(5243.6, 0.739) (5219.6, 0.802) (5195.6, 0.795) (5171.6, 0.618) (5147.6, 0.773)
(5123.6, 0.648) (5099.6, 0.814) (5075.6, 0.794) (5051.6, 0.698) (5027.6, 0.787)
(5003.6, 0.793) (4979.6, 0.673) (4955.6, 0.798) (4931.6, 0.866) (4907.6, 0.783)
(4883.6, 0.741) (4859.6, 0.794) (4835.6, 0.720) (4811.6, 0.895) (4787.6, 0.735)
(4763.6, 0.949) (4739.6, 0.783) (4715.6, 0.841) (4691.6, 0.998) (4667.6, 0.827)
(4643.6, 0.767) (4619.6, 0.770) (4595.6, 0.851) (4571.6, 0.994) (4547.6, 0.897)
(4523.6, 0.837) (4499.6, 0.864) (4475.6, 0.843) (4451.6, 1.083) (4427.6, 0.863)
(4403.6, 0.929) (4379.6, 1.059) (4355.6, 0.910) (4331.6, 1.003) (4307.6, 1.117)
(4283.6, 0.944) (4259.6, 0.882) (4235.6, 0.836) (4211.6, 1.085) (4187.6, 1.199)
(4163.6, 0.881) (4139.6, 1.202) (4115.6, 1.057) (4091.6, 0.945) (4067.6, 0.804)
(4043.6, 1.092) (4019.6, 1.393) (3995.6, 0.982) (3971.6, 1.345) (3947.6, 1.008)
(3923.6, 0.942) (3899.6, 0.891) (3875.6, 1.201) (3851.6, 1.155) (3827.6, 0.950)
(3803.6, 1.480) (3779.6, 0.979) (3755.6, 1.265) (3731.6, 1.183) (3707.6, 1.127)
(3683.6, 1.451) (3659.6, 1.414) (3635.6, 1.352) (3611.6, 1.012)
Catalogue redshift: 0.488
